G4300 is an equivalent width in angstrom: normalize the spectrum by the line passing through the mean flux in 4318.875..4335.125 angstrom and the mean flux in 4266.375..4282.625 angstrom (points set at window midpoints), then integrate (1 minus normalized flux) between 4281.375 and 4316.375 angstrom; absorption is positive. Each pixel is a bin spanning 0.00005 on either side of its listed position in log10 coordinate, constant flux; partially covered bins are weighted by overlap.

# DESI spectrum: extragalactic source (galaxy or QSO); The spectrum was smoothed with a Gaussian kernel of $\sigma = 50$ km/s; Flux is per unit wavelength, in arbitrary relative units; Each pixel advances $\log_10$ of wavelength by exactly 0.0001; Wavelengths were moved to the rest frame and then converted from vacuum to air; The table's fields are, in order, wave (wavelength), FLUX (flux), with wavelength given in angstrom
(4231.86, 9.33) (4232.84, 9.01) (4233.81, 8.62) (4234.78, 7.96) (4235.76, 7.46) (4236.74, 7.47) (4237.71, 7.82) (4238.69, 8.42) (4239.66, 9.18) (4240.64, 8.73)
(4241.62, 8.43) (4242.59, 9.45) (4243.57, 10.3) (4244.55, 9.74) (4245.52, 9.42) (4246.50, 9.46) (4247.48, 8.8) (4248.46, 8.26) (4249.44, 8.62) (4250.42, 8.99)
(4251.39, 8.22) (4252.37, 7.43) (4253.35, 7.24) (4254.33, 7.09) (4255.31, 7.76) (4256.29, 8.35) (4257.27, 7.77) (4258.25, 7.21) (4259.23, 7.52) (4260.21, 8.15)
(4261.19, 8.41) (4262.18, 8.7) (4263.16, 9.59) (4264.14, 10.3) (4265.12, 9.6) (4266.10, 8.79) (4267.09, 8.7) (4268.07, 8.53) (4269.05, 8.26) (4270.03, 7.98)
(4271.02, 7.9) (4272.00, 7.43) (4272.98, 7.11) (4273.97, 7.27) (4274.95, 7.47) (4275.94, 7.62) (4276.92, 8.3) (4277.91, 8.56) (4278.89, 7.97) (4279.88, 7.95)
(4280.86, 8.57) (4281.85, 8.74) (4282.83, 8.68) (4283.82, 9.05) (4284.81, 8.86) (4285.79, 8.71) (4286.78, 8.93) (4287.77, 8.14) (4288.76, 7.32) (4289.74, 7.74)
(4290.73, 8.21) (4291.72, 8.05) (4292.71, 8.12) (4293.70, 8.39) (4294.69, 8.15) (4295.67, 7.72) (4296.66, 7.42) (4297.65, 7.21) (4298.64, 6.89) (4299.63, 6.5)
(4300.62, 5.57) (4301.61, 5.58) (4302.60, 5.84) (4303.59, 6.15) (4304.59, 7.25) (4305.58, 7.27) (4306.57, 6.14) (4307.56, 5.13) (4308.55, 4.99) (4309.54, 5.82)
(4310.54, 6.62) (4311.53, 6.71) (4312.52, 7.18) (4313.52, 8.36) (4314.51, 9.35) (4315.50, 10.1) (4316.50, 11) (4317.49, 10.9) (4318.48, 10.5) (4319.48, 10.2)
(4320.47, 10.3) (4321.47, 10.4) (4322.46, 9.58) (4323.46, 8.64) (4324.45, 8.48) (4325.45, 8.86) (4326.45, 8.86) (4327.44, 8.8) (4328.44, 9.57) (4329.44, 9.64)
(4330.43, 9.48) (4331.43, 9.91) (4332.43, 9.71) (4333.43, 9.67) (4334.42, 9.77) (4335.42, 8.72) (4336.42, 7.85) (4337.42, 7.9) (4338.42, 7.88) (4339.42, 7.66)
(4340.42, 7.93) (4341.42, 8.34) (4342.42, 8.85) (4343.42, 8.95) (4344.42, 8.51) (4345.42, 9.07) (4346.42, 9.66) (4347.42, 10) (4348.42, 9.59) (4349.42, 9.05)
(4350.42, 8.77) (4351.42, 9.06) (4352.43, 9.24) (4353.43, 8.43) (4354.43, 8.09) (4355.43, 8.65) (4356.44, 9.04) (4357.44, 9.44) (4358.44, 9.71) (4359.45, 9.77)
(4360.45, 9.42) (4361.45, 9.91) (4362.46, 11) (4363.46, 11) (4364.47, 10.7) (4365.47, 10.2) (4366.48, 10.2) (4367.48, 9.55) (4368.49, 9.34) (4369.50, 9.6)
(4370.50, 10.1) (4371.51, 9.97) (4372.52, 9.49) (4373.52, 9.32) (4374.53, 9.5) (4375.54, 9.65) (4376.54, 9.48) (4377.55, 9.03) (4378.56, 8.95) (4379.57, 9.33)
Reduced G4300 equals 4.8 angstrom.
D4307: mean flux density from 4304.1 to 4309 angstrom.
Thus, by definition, 6.17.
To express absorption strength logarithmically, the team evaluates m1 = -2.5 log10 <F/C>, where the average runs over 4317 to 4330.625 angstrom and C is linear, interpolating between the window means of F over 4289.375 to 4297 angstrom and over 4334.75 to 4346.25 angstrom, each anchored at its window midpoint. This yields -0.16 mag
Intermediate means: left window 7.99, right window 8.39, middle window 9.59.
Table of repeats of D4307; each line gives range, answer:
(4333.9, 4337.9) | 8.58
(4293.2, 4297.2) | 7.92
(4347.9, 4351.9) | 9.14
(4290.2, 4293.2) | 8.11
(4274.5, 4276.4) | 7.52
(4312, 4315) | 8.28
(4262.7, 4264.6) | 9.95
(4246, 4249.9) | 8.77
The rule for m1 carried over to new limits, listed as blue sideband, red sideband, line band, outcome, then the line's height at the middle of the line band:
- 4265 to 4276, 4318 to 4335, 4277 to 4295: 0.01 mag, 8.44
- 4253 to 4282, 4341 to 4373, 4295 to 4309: 0.32 mag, 8.66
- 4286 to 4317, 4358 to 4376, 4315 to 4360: -0.06 mag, 8.76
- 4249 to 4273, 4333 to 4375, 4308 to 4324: 0.01 mag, 8.85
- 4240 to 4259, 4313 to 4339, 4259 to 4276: 0.05 mag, 8.69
